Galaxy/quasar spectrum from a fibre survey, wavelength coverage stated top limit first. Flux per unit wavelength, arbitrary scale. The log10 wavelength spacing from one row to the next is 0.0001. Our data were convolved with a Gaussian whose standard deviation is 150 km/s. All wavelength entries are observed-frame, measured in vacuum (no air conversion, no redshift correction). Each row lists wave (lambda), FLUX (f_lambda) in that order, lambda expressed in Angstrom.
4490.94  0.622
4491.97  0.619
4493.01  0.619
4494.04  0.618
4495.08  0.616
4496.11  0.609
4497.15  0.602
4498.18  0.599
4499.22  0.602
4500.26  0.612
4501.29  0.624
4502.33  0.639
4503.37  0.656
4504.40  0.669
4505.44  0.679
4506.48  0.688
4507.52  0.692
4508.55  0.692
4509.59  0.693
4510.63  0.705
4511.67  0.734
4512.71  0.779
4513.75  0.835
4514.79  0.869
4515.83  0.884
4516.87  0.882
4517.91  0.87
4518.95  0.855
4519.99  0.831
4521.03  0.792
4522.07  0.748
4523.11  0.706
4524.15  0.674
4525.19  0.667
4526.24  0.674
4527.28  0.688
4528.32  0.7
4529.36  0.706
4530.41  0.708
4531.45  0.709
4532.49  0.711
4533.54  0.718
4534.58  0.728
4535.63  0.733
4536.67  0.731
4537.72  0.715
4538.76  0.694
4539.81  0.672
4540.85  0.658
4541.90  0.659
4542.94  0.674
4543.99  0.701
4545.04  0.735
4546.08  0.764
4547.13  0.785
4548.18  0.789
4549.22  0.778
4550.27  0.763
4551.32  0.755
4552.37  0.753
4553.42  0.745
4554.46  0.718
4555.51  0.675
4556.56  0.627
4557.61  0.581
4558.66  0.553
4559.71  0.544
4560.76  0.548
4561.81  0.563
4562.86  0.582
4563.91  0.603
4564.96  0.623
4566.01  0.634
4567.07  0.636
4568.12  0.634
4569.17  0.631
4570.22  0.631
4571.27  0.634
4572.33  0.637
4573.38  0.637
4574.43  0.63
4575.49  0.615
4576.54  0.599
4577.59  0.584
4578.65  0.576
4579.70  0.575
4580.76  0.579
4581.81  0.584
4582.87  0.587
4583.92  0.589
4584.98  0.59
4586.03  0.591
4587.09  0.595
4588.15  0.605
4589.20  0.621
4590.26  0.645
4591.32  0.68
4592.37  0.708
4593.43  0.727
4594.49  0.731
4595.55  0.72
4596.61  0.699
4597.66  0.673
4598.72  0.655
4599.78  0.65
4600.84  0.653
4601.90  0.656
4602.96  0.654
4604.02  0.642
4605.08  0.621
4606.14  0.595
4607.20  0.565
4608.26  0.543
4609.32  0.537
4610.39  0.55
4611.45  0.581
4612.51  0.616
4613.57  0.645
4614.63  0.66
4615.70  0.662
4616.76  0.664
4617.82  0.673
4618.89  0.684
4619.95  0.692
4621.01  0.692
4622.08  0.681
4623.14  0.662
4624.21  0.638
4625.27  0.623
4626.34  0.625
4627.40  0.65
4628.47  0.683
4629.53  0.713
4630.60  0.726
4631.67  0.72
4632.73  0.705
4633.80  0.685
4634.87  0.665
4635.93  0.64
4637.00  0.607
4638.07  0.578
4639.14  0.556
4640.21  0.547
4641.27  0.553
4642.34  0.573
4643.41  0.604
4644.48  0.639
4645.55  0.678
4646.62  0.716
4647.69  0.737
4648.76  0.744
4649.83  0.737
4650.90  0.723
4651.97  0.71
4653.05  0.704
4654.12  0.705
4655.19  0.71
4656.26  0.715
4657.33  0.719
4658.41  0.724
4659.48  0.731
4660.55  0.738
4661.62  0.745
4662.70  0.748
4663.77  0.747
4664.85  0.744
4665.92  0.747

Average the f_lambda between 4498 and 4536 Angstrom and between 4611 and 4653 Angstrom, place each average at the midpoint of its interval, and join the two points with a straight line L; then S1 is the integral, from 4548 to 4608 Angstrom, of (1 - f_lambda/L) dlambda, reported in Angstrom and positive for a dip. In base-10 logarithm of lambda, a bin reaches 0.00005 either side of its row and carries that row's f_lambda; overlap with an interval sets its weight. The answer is 4.5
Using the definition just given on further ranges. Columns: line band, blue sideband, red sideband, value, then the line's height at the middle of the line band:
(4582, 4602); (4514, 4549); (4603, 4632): 0.6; 0.671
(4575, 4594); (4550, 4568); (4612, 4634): 1.1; 0.652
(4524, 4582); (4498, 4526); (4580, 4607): 1.7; 0.685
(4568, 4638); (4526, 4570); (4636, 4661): 3.7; 0.675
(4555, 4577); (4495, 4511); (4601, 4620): 0.8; 0.634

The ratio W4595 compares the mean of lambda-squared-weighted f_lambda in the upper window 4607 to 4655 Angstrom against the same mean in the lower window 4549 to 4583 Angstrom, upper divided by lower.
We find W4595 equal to 1.07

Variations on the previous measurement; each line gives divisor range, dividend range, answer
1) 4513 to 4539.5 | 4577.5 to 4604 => 0.87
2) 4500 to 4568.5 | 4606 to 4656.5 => 0.97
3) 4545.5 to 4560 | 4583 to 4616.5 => 0.92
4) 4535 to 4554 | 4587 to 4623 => 0.91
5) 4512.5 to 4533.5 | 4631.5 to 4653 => 0.91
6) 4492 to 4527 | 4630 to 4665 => 1.02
